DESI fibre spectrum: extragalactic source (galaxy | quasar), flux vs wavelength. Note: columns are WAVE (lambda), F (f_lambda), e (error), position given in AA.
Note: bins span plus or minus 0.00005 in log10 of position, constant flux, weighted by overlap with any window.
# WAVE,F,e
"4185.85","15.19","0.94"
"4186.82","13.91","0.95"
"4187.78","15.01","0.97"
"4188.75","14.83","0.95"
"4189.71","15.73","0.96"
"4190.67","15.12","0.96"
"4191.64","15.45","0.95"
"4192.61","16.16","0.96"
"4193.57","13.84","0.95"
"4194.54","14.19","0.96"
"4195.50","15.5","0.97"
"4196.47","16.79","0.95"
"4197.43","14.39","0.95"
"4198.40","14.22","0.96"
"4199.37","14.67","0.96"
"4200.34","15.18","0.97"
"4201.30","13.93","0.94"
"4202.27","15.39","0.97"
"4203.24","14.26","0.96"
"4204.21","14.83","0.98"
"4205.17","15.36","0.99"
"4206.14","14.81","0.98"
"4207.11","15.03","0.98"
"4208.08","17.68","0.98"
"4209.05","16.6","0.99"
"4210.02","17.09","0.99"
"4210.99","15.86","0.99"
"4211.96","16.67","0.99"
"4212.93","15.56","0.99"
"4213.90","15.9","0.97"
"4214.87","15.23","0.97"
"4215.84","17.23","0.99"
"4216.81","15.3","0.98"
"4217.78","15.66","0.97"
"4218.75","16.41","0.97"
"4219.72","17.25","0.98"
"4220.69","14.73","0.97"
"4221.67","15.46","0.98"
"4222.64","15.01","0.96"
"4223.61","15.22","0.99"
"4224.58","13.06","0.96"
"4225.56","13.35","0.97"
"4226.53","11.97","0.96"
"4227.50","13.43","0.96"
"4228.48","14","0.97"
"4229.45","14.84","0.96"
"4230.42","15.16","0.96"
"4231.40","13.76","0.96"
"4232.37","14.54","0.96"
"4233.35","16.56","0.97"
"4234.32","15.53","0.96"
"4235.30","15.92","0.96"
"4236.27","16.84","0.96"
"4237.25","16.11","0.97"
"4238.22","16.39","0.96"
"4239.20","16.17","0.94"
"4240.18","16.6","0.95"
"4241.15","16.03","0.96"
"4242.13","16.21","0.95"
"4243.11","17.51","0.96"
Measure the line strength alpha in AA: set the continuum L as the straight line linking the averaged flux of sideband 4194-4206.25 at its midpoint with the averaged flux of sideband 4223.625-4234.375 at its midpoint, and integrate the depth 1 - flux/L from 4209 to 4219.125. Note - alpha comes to -1.1 AA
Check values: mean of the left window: 14.9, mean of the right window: 14.2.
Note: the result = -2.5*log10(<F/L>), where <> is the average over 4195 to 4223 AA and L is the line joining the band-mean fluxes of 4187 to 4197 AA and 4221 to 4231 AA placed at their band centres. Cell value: -0.07 mag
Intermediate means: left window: 15.2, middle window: 15.6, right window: 14.1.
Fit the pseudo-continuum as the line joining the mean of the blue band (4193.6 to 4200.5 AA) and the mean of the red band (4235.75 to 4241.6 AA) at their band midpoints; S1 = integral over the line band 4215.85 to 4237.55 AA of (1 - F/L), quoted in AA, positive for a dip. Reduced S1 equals 1.2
